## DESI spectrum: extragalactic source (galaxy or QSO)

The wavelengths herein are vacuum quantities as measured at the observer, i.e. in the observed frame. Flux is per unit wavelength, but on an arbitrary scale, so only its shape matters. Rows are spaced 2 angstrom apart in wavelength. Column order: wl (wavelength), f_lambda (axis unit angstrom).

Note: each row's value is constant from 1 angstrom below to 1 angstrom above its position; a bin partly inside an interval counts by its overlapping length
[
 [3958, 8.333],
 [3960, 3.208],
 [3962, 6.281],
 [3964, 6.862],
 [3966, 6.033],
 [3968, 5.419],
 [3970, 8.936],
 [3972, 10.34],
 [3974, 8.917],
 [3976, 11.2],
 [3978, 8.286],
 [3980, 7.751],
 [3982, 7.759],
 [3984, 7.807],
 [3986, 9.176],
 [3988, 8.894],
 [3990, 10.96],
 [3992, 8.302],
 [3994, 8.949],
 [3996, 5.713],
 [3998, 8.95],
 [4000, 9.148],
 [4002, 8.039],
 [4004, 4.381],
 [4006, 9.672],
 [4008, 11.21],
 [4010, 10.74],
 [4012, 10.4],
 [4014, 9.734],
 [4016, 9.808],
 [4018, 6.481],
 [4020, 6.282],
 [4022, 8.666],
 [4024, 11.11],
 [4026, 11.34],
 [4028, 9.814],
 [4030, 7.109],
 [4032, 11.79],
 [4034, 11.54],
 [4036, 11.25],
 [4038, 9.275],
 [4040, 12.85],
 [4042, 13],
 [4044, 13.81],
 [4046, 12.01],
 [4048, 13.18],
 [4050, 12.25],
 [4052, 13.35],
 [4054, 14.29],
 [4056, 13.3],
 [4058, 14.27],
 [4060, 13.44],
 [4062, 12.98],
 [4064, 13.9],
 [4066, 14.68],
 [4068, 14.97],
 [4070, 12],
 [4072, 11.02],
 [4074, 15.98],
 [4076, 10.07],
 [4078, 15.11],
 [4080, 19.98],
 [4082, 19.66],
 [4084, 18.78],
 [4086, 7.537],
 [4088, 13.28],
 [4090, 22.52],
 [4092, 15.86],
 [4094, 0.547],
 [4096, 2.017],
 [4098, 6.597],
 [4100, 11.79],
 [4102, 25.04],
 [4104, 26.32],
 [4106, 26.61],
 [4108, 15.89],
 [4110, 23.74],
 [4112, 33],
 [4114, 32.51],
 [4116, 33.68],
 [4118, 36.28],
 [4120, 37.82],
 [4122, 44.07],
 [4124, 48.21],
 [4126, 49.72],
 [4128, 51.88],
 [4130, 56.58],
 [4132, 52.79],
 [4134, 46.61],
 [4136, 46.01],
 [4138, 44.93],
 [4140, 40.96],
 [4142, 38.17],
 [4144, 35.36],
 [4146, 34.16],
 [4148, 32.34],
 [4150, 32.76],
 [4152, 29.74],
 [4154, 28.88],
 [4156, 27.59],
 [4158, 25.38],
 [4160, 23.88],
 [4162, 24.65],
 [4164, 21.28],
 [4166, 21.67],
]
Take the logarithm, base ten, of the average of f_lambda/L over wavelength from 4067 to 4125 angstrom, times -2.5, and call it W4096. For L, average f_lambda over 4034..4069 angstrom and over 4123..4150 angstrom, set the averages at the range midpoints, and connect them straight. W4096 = 0.41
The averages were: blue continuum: 13.1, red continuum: 44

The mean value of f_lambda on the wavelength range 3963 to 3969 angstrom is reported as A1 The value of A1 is 6.1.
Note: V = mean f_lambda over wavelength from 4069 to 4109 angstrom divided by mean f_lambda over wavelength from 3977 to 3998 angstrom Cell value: 1.8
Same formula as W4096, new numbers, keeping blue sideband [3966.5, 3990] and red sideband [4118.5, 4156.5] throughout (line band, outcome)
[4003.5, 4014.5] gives 0.49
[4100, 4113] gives 0.40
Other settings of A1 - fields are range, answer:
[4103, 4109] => 22.9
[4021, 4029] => 10.2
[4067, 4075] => 13.5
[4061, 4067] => 13.9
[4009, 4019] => 9.43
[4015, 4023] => 7.81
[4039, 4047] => 12.9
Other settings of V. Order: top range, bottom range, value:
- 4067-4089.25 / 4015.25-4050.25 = 1.37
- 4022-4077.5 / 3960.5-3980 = 1.56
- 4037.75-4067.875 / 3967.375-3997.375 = 1.54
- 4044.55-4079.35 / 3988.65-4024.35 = 1.53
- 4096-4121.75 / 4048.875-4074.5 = 1.88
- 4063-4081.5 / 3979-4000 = 1.69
